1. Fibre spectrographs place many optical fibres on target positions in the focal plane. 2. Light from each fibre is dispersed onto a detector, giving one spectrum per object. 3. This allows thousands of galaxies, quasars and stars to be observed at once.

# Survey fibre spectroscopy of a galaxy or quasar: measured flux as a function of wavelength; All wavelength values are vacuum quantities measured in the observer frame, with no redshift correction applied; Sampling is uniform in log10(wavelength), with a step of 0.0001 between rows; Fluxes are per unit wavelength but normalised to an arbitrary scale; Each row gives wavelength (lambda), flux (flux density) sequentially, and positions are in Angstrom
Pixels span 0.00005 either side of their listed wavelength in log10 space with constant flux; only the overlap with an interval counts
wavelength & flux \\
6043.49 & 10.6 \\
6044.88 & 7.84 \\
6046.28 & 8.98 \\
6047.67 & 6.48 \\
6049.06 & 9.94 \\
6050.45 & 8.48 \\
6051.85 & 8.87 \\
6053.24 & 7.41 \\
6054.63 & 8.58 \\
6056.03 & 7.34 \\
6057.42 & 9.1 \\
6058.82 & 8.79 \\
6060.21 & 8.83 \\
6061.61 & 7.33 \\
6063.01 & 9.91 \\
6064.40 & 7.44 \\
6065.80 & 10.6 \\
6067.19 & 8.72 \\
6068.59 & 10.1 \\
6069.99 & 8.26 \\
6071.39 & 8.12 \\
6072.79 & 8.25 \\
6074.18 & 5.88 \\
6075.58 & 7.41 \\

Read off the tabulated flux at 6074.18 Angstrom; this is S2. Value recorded 5.88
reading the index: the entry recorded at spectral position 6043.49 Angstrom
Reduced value 10.6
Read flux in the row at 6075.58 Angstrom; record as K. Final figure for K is 7.41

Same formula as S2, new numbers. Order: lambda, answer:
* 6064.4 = 7.44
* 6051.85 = 8.87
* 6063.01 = 9.91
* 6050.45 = 8.48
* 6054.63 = 8.58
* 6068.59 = 10.1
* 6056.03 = 7.34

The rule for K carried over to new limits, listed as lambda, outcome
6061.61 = 7.33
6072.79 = 8.25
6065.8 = 10.6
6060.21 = 8.83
